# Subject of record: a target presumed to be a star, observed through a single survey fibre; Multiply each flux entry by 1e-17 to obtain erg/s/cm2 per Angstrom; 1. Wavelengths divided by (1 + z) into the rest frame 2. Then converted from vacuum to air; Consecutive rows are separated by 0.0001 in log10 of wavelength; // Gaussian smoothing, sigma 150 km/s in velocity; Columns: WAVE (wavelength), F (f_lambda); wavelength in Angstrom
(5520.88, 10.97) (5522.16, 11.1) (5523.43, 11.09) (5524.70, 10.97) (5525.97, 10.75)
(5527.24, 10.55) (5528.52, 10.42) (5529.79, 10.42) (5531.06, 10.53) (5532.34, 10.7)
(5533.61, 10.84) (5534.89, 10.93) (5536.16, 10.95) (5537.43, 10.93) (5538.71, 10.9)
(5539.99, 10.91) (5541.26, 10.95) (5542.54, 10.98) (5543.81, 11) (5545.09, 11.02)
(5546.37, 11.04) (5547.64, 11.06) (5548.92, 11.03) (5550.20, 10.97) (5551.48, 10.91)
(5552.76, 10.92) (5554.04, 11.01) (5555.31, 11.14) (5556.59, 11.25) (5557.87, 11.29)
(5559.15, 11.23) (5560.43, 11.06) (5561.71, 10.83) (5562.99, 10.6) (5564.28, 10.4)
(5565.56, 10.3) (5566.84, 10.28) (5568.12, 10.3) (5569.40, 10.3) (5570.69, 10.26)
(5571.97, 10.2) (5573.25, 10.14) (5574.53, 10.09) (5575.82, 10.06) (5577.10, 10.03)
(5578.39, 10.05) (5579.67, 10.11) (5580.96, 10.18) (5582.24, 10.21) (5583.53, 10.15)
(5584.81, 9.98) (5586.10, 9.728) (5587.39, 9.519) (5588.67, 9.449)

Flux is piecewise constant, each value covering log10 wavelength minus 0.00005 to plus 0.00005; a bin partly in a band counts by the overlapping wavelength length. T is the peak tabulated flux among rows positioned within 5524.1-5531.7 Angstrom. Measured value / 10.97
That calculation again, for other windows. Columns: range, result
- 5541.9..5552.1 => 11.06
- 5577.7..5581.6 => 10.18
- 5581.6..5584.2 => 10.21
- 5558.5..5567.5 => 11.23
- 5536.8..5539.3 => 10.93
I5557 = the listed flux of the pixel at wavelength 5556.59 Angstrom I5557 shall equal 11.25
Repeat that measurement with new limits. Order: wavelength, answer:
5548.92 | 11.03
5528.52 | 10.42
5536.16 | 10.95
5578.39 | 10.05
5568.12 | 10.3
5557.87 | 11.29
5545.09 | 11.02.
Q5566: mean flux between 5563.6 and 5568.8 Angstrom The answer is 10.3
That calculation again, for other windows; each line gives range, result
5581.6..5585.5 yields 10.1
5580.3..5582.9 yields 10.2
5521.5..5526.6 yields 11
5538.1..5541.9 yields 10.9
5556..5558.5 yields 11.3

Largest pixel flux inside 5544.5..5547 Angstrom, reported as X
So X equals 11.04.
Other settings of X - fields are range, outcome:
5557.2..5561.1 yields 11.29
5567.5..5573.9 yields 10.3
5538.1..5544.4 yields 11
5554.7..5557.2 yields 11.25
